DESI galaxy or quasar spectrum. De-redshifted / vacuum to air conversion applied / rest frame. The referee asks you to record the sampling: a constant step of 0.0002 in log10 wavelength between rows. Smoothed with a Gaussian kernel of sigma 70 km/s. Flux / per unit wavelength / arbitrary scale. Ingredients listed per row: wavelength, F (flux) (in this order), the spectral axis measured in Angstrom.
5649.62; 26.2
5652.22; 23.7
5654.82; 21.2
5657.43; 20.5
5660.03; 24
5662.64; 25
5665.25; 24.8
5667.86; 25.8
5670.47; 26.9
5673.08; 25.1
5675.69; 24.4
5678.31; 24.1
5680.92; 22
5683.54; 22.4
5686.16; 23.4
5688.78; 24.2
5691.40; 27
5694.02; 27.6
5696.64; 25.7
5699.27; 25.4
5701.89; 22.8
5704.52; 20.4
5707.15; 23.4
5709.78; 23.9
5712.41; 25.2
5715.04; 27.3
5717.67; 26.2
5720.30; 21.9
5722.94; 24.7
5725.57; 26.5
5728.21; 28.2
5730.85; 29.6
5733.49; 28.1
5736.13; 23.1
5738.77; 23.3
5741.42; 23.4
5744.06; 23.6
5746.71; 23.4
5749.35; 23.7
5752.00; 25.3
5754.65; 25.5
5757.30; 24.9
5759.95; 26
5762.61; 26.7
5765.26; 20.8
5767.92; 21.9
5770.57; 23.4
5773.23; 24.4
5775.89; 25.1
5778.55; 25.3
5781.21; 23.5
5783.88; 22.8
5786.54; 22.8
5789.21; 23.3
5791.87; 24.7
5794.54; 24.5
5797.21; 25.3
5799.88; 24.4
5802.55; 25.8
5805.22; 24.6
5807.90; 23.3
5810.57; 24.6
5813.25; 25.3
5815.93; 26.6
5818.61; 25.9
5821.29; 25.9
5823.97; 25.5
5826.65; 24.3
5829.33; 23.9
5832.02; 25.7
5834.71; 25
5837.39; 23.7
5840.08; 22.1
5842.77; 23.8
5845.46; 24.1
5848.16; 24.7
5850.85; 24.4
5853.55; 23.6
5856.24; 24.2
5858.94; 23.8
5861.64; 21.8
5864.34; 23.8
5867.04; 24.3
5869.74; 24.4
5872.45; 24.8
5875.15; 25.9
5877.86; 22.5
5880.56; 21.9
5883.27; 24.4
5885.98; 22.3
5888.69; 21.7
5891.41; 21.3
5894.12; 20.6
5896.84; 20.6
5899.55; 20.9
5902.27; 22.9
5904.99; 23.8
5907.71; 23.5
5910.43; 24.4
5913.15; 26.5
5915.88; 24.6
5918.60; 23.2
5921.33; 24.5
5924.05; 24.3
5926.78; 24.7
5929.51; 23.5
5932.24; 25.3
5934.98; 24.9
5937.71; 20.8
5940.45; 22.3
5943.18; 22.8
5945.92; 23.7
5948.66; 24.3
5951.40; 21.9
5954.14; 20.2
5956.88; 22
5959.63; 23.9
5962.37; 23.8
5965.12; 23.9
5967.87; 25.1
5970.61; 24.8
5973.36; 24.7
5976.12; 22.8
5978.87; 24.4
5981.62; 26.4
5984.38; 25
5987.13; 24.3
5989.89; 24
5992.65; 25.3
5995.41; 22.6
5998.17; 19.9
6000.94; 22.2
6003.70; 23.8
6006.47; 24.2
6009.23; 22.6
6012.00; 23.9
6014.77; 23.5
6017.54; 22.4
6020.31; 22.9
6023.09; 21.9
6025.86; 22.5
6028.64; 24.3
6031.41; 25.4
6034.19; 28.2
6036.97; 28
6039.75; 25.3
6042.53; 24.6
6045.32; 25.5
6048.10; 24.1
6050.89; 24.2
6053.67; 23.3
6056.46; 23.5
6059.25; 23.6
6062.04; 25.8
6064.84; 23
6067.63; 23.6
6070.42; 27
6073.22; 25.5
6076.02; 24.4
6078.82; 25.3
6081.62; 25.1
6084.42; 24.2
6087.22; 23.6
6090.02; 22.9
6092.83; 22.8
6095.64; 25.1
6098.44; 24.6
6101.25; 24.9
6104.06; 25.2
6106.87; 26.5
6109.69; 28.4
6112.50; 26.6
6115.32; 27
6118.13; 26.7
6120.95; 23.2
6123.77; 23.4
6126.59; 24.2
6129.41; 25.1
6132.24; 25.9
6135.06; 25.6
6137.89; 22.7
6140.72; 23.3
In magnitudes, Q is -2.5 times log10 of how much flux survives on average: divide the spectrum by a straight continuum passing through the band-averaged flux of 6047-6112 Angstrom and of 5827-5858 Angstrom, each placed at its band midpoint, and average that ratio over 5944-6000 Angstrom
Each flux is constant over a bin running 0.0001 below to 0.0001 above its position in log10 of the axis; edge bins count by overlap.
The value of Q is 0.04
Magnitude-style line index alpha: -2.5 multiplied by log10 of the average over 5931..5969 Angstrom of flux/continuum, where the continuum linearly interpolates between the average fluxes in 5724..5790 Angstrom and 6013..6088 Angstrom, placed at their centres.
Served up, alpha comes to 0.06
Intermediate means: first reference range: 24.6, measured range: 23.2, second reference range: 24.5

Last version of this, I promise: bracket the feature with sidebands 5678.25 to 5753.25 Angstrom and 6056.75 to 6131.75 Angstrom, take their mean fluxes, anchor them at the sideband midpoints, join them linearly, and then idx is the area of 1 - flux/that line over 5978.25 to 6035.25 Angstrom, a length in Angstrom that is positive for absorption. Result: 2.51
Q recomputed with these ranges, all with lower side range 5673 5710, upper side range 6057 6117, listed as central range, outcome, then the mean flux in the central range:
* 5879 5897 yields 0.12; 21.9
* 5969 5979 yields 0.02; 24.2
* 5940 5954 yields 0.09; 22.8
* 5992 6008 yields 0.09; 22.9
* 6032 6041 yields -0.09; 27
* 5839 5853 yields 0.03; 23.8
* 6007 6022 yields 0.08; 23.1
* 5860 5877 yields 0.02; 24.1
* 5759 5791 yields 0.02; 23.8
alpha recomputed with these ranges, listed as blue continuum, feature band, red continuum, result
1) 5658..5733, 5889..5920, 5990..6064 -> 0.066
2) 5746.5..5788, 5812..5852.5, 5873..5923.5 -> -0.049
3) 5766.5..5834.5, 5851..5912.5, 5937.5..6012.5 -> 0.041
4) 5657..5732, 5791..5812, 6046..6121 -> 0.008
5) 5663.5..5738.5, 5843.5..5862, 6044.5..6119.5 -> 0.047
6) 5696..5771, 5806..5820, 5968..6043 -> -0.028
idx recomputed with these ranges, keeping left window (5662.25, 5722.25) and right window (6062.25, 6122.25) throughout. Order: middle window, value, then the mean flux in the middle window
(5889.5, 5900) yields 1.7 Angstrom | 20.9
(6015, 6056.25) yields 0.9 Angstrom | 24.4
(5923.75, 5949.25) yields 1.3 Angstrom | 23.6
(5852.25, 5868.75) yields 0.8 Angstrom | 23.6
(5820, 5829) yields -0.1 Angstrom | 25.1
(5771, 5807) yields 0.5 Angstrom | 24.3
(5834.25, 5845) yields 0.5 Angstrom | 23.6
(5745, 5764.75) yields -0.2 Angstrom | 24.9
